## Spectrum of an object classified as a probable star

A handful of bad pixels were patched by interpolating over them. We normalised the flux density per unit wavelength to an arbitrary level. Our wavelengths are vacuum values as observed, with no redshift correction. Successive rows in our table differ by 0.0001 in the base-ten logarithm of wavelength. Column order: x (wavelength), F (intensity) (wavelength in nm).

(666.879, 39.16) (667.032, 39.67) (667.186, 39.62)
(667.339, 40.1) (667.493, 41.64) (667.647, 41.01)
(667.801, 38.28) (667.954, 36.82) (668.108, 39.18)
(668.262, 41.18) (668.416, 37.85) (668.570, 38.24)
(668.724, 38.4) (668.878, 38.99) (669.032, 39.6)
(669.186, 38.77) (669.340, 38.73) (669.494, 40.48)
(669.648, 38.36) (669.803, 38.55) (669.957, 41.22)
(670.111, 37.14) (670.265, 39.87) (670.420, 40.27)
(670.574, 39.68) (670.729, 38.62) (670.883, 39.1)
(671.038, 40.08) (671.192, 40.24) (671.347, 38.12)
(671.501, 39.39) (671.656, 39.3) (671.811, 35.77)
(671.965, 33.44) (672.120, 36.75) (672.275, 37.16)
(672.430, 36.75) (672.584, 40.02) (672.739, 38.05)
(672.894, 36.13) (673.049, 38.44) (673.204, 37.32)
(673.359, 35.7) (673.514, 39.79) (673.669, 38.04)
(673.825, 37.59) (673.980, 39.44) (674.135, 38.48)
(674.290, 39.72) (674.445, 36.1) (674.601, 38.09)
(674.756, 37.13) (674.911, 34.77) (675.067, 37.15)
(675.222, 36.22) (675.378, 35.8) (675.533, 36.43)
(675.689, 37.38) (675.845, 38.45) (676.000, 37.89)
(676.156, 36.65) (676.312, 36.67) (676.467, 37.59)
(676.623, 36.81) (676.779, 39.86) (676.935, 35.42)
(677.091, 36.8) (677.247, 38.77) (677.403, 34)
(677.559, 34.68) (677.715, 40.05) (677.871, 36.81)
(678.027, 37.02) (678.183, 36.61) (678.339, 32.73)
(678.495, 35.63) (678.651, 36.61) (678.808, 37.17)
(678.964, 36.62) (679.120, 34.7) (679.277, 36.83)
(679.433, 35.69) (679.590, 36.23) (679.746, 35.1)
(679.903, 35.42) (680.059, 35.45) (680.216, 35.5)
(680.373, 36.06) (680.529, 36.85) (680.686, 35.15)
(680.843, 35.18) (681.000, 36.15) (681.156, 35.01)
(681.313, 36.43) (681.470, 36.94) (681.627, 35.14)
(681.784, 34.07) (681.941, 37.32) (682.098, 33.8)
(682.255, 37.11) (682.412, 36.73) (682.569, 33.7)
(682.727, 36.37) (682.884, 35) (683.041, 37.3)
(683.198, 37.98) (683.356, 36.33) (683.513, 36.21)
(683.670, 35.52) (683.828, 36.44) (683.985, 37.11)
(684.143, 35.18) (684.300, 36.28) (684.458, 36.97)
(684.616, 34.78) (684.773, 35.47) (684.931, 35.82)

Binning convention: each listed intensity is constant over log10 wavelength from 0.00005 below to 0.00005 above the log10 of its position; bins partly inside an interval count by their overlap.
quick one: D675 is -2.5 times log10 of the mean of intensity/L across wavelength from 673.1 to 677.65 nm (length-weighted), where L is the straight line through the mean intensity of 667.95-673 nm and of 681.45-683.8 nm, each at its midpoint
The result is 0.009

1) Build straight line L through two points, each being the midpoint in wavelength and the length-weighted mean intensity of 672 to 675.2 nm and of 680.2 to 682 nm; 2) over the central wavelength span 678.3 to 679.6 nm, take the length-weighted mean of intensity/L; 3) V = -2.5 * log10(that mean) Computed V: 0.01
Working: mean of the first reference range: 37.6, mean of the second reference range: 35.8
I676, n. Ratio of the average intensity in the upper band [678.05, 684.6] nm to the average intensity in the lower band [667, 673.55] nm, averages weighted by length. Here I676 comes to 0.9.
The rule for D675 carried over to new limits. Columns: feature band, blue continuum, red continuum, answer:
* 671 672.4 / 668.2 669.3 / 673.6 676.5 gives 0.014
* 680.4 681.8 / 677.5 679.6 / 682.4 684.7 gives 0.013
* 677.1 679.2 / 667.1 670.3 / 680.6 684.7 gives 0.021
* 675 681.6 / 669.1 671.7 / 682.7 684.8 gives 0.032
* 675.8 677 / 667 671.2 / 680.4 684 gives 0.001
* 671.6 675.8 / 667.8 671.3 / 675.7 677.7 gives 0.018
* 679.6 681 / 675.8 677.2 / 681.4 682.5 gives 0.020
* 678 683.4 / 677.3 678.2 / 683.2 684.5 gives 0.018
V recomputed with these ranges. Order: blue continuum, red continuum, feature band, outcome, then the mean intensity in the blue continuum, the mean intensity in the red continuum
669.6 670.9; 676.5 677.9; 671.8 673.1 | 0.04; 39.2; 37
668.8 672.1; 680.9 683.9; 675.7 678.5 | 0.01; 38.8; 36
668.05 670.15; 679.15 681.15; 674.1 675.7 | 0.01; 39.1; 35.7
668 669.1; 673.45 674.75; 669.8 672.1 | 0.00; 39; 38.3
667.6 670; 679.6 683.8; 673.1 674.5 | -0.01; 39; 35.9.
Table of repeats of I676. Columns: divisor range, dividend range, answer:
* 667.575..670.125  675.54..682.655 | 0.93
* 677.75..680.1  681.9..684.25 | 1.00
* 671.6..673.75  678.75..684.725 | 0.96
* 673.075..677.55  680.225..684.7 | 0.97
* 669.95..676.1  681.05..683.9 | 0.95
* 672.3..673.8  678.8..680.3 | 0.95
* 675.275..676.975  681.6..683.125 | 0.96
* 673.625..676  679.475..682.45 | 0.96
